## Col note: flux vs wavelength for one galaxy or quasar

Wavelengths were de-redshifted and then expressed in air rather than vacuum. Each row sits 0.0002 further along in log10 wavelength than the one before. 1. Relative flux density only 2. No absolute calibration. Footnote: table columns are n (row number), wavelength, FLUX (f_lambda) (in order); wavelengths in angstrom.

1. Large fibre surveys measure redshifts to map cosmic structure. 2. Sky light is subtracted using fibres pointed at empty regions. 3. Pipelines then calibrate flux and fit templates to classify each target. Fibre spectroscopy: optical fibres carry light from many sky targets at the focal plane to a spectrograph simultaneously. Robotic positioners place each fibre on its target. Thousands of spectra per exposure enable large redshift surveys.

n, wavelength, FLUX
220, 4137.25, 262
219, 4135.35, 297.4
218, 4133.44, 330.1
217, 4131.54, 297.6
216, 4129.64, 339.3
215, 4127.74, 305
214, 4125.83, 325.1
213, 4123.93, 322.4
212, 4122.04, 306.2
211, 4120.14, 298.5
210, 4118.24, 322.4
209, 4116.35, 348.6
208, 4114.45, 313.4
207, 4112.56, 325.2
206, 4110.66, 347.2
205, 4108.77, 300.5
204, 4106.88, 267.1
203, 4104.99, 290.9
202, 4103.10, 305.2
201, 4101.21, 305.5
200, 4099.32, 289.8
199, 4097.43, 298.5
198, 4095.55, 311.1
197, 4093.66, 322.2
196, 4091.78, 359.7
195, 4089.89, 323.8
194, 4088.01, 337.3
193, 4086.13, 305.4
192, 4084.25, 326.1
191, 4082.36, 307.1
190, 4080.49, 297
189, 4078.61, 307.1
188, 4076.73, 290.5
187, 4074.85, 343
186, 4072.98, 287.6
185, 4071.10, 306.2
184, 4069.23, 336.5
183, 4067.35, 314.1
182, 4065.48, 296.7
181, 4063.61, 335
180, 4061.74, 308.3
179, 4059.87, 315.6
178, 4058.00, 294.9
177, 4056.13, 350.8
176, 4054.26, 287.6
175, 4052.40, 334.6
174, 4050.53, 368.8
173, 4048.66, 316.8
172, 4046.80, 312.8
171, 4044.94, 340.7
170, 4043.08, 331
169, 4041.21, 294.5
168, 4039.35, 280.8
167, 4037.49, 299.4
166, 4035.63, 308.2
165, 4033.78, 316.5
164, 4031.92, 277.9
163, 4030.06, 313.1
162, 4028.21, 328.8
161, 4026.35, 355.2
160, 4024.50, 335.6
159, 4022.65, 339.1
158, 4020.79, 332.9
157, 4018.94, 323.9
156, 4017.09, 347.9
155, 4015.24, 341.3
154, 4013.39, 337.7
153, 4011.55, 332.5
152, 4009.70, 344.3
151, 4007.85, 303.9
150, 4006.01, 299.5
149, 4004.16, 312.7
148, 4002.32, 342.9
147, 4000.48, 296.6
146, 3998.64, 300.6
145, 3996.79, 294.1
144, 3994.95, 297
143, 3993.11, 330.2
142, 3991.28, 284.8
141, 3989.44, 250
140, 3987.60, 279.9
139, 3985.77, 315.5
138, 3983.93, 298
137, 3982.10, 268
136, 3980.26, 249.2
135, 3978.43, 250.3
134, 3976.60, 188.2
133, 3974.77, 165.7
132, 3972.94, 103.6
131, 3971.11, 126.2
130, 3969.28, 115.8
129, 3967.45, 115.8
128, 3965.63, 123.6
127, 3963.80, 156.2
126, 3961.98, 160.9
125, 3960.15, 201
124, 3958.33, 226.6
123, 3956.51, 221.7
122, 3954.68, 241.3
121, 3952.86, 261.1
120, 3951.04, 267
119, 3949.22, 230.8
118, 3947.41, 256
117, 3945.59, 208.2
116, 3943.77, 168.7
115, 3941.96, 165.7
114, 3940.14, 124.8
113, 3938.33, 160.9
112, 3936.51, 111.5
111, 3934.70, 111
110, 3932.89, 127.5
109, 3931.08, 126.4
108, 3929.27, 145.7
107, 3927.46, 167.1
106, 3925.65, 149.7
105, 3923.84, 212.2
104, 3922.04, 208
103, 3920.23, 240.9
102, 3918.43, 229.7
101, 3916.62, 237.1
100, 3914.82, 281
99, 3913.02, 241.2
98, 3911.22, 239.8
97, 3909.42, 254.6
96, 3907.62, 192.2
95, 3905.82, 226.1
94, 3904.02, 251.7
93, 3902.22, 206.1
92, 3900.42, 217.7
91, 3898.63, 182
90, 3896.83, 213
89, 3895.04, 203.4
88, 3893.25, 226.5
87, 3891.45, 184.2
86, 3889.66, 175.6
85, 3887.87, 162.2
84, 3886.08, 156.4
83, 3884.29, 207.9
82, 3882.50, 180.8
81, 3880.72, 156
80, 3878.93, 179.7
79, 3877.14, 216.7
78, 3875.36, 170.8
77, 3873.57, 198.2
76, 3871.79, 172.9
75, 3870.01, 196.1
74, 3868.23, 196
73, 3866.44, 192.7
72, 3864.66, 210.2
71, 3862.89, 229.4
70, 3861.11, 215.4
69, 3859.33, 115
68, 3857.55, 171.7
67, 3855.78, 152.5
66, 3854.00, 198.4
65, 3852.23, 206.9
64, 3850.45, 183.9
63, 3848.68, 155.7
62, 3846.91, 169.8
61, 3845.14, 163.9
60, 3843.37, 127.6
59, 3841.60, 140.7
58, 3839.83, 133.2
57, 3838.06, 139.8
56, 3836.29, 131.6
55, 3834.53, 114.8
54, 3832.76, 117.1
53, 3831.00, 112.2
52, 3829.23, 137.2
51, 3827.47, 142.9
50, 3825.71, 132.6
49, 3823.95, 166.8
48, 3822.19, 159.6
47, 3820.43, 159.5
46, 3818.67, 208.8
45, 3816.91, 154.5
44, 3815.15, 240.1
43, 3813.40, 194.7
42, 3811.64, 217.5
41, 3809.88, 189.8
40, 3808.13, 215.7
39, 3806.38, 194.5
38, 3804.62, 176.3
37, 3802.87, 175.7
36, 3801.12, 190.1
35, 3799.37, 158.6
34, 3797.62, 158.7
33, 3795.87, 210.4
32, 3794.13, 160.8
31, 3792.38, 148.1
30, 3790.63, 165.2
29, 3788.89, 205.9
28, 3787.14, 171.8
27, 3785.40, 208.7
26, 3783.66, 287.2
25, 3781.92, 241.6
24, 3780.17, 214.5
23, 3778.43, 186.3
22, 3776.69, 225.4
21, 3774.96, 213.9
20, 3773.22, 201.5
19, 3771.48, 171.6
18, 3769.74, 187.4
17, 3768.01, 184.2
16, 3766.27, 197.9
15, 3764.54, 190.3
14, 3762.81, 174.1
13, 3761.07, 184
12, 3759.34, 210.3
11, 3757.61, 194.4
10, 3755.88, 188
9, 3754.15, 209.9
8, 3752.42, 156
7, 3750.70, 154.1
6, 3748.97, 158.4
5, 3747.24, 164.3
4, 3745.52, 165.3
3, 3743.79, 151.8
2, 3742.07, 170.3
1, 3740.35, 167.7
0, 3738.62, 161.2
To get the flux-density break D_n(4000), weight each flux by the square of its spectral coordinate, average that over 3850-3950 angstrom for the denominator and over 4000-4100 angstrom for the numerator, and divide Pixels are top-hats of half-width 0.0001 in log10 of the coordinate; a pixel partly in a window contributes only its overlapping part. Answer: 1.8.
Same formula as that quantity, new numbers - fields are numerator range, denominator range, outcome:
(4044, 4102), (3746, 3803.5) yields 1.95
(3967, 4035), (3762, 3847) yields 1.78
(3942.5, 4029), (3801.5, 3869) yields 1.66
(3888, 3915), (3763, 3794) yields 1.16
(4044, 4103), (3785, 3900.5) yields 2.03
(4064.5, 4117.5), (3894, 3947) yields 1.76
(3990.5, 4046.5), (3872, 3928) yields 1.64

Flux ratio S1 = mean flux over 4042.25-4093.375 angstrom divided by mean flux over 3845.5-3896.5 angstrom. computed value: 1.7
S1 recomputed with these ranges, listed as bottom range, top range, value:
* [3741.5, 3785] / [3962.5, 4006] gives 1.24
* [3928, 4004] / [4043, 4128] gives 1.49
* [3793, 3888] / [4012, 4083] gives 1.85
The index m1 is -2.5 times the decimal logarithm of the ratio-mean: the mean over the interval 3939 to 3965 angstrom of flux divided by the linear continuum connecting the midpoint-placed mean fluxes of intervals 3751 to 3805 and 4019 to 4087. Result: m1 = 0.30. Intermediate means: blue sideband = 192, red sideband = 317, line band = 205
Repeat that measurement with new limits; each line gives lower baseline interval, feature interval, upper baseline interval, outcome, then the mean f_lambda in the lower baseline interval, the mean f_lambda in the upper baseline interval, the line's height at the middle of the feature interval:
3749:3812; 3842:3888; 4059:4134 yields 0.238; 192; 314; 224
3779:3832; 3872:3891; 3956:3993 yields 0.081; 183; 208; 194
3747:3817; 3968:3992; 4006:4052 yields 0.329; 192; 324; 298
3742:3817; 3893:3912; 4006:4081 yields 0.145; 190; 320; 250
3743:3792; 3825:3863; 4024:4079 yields 0.422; 191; 316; 225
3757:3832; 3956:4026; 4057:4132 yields 0.038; 186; 313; 270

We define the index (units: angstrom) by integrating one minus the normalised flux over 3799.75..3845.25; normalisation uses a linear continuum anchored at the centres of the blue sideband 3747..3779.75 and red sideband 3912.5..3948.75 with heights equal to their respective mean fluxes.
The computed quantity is 5.7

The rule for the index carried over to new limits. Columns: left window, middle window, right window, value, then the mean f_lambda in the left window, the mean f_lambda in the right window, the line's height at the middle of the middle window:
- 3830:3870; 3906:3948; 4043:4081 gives 5.43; 163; 318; 219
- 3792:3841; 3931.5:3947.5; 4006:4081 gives 6.17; 166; 320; 249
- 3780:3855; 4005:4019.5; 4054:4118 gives -2.82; 173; 314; 275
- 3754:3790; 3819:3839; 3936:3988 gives 6.11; 202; 199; 201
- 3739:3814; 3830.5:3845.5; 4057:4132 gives 5.78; 188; 313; 212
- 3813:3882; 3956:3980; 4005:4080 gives 8.67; 168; 320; 262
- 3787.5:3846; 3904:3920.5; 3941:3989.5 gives -4.00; 165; 207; 192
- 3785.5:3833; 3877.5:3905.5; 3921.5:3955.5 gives -2.55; 174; 181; 178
